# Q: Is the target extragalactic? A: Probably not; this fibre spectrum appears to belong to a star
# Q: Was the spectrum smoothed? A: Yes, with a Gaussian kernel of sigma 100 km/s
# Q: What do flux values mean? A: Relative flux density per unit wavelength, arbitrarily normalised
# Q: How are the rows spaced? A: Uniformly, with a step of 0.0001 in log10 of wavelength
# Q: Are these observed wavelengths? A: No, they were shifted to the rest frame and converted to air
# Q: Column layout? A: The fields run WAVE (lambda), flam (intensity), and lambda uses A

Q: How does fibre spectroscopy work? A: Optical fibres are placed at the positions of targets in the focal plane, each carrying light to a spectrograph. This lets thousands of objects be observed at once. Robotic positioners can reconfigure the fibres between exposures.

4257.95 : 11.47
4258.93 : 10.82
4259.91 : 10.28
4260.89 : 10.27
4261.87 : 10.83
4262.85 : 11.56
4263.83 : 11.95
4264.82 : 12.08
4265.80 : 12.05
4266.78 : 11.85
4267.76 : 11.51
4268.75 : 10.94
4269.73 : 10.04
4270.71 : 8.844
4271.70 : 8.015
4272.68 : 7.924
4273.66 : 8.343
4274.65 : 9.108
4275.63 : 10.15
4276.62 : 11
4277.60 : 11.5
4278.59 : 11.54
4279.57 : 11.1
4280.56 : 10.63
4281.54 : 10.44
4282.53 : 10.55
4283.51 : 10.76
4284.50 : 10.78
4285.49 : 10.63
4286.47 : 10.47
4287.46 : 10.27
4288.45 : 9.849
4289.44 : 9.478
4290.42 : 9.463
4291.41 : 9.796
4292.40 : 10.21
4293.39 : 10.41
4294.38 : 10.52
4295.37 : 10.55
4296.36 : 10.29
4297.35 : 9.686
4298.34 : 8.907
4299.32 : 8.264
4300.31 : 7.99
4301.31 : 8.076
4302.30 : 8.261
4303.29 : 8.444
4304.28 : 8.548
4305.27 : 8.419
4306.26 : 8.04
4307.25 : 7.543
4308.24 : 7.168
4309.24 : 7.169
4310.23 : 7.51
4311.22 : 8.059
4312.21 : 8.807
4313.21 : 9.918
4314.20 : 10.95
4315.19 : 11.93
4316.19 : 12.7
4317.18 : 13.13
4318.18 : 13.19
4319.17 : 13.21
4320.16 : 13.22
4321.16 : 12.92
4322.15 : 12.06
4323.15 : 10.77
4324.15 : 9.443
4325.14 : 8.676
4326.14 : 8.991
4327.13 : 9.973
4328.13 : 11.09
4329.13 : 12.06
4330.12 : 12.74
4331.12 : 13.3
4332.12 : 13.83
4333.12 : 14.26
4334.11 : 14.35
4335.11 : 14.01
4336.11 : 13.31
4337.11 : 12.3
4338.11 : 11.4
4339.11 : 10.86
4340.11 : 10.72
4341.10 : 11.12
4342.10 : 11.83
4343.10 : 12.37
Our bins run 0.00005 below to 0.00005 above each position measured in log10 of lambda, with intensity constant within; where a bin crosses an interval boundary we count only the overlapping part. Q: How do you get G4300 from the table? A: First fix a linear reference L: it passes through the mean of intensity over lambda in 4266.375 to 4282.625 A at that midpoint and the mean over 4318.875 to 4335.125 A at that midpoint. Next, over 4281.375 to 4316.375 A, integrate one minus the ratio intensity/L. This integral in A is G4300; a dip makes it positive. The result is 5.0 A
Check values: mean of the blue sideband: 10.2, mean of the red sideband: 12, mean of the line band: 9.43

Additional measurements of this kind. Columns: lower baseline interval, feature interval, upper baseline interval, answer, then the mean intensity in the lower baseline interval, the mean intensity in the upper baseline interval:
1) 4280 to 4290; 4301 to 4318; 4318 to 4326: 3.0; 10.4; 11.5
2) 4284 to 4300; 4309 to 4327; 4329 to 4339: 1.8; 9.95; 13.1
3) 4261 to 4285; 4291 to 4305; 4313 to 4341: 2.4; 10.6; 12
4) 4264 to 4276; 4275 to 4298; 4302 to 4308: -3.1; 10.1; 8.17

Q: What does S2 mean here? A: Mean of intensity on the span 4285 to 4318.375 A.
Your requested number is 9.51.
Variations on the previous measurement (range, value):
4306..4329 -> 10.3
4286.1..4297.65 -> 10.1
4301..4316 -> 8.68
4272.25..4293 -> 10.2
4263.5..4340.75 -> 10.5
